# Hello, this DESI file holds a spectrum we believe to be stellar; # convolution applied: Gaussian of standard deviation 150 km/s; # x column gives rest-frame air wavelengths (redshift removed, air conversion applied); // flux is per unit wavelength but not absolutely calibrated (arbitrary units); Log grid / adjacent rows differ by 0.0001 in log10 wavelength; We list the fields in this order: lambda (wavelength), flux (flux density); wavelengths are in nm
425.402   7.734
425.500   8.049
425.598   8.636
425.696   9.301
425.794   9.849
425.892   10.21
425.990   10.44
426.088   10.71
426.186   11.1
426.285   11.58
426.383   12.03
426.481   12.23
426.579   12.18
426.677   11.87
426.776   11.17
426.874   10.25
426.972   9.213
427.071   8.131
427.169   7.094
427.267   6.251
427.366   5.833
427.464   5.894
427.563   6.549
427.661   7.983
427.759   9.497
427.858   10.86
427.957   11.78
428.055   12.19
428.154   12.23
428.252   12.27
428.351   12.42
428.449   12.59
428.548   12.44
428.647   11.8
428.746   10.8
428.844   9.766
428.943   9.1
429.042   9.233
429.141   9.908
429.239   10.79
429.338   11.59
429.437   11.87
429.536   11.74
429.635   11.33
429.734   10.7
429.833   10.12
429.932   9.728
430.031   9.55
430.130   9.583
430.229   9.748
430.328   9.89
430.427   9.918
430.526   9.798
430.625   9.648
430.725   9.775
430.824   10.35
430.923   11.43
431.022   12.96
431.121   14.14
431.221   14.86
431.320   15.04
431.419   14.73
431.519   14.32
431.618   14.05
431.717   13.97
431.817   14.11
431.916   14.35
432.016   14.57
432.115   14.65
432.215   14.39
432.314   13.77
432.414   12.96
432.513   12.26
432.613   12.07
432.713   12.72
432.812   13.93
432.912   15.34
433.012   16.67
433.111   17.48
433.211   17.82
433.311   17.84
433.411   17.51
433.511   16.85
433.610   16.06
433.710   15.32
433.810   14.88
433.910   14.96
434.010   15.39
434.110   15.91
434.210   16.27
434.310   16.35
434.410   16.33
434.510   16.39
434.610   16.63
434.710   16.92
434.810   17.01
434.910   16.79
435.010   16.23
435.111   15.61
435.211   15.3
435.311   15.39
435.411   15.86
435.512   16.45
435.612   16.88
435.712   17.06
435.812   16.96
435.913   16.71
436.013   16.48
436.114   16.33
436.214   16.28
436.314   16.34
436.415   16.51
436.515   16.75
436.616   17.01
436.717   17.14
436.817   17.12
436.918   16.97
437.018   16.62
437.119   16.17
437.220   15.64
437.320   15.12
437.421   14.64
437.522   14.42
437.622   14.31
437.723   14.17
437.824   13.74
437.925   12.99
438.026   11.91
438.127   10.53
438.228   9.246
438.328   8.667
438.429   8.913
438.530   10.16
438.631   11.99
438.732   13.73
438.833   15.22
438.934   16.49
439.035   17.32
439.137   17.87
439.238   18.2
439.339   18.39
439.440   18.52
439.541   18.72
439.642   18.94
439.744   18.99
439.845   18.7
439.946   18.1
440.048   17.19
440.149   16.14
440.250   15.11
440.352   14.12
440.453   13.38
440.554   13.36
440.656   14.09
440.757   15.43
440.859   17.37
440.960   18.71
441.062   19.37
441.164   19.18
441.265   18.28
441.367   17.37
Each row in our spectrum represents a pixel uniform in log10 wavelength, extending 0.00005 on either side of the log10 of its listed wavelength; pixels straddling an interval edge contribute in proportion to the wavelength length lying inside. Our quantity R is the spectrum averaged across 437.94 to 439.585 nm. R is 14.1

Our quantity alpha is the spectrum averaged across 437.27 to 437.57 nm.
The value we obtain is 14.7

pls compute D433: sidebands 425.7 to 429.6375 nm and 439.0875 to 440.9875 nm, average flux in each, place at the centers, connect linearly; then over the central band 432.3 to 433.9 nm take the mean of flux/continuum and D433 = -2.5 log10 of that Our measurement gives -0.15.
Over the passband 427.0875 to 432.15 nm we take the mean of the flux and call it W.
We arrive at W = 11.1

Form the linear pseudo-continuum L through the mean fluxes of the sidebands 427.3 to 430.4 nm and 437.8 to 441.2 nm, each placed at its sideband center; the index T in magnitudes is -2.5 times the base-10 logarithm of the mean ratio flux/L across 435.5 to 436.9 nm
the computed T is -0.21 mag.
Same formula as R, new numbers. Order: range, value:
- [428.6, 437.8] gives 14.2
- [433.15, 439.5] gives 15.6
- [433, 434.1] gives 16.4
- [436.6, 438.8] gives 13.7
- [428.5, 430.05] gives 10.7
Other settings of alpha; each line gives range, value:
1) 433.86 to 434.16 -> 15.4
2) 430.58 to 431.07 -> 10.8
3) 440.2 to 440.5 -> 14.2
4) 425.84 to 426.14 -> 10.5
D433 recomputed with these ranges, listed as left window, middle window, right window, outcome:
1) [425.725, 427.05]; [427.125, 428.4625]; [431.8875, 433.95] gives 0.24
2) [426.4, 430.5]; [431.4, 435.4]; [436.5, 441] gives -0.21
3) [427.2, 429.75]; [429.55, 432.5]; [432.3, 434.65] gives 0.07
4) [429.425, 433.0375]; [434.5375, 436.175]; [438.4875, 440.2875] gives -0.13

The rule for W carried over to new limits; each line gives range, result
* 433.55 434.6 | 15.8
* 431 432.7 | 13.9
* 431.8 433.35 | 14.7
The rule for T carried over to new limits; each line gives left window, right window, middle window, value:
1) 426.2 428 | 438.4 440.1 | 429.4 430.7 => 0.091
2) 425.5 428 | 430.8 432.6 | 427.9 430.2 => 0.043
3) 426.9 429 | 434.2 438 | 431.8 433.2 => -0.085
